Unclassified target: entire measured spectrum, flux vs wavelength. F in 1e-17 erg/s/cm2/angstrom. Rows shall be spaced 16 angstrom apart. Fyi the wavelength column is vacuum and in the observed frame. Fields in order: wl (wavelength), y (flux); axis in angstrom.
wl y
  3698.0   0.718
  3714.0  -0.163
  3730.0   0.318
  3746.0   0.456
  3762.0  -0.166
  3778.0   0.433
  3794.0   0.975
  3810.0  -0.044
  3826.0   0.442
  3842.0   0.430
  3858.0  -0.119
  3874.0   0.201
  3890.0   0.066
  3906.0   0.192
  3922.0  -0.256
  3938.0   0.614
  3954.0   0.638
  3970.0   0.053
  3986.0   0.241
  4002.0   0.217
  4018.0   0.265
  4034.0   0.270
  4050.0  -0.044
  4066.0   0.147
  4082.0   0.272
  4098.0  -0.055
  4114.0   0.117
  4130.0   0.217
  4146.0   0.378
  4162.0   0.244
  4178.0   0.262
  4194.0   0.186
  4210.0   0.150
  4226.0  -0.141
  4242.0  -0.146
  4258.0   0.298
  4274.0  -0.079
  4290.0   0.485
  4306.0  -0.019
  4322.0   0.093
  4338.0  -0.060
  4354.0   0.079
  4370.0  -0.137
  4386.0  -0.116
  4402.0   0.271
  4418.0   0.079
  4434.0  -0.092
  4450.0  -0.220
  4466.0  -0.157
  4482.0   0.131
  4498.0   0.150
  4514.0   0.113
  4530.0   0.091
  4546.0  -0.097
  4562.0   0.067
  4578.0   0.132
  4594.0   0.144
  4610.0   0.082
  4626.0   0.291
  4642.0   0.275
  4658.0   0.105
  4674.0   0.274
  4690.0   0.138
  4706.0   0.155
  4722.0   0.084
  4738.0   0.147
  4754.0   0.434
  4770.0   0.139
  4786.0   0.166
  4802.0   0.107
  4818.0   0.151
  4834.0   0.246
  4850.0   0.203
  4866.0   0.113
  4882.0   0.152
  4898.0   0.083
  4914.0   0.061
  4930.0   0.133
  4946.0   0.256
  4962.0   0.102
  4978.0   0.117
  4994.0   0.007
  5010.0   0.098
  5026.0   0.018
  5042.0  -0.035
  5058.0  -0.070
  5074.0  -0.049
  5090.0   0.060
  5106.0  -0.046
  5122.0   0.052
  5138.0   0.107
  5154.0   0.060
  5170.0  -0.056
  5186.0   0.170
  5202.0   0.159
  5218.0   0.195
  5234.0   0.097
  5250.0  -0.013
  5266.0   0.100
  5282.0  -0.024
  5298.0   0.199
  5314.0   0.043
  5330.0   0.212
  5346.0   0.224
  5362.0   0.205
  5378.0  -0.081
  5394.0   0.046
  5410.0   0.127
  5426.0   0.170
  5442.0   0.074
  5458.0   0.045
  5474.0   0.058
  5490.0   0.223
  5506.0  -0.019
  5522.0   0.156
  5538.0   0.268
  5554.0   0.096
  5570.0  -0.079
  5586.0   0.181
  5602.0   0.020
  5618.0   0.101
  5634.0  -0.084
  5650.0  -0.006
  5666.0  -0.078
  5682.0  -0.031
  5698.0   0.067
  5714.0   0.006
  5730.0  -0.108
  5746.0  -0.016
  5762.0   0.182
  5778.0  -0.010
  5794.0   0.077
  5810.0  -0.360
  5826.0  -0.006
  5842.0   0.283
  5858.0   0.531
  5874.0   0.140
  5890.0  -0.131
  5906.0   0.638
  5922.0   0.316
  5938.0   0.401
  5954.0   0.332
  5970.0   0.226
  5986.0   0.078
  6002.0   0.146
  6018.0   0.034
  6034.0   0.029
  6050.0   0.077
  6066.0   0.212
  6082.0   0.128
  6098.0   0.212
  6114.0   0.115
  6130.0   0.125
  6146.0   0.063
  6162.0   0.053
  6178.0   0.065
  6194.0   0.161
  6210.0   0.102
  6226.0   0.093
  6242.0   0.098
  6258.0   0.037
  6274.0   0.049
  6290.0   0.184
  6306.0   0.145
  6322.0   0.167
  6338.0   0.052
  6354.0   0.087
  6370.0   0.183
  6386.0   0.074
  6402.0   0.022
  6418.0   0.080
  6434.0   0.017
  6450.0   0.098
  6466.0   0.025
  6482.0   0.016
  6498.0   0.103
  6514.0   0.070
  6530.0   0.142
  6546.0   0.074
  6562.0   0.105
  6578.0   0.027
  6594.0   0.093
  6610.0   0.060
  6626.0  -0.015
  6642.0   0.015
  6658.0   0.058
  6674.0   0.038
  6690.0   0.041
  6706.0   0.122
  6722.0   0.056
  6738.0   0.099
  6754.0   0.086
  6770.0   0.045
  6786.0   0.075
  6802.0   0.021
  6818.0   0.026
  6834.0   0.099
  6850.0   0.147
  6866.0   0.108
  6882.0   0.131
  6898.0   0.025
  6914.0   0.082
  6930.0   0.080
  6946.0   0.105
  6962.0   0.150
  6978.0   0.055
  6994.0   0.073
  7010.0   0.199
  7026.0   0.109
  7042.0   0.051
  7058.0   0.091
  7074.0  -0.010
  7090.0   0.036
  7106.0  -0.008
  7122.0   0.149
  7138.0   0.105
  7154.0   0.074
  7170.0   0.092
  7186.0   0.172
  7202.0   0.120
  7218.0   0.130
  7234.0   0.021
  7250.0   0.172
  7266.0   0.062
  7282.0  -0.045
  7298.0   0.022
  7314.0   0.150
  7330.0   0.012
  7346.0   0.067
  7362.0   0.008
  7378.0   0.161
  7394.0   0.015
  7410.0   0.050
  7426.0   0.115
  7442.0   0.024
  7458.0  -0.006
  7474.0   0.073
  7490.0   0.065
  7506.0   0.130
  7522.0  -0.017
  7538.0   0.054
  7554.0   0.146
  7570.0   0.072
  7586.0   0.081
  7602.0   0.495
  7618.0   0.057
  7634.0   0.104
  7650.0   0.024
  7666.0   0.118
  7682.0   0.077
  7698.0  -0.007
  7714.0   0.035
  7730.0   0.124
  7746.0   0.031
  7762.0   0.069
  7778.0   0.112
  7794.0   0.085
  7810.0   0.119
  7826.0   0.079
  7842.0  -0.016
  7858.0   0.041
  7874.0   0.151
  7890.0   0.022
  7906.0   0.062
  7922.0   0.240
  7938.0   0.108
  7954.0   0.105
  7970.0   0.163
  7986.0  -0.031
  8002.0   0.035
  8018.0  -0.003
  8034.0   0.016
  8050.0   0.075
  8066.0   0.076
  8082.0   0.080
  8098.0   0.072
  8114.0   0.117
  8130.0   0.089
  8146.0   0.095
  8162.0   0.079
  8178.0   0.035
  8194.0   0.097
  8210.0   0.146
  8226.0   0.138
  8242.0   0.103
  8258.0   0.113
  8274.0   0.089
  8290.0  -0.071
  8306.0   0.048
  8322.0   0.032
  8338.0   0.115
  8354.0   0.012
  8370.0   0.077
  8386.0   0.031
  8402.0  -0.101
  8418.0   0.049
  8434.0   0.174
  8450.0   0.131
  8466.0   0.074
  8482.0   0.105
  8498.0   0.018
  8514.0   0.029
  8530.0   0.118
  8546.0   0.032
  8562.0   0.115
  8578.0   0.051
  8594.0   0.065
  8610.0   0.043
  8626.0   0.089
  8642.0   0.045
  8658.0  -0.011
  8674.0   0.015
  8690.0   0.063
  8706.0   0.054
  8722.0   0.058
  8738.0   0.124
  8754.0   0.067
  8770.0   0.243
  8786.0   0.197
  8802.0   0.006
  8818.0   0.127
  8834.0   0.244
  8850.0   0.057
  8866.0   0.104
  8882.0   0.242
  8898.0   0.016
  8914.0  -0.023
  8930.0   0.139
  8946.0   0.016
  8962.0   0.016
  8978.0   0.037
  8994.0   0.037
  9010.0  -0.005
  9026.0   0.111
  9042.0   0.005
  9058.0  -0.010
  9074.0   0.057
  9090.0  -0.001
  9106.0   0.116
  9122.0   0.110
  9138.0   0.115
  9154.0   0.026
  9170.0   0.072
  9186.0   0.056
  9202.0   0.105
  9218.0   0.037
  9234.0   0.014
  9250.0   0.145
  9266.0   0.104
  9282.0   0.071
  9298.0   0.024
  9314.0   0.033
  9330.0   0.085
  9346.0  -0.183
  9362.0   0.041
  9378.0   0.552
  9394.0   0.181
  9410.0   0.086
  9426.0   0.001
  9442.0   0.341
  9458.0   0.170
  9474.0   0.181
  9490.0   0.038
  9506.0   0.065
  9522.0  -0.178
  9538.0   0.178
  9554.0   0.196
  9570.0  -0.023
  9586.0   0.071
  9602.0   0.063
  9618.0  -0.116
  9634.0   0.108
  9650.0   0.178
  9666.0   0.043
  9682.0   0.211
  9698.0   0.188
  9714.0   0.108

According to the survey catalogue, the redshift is 0.18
